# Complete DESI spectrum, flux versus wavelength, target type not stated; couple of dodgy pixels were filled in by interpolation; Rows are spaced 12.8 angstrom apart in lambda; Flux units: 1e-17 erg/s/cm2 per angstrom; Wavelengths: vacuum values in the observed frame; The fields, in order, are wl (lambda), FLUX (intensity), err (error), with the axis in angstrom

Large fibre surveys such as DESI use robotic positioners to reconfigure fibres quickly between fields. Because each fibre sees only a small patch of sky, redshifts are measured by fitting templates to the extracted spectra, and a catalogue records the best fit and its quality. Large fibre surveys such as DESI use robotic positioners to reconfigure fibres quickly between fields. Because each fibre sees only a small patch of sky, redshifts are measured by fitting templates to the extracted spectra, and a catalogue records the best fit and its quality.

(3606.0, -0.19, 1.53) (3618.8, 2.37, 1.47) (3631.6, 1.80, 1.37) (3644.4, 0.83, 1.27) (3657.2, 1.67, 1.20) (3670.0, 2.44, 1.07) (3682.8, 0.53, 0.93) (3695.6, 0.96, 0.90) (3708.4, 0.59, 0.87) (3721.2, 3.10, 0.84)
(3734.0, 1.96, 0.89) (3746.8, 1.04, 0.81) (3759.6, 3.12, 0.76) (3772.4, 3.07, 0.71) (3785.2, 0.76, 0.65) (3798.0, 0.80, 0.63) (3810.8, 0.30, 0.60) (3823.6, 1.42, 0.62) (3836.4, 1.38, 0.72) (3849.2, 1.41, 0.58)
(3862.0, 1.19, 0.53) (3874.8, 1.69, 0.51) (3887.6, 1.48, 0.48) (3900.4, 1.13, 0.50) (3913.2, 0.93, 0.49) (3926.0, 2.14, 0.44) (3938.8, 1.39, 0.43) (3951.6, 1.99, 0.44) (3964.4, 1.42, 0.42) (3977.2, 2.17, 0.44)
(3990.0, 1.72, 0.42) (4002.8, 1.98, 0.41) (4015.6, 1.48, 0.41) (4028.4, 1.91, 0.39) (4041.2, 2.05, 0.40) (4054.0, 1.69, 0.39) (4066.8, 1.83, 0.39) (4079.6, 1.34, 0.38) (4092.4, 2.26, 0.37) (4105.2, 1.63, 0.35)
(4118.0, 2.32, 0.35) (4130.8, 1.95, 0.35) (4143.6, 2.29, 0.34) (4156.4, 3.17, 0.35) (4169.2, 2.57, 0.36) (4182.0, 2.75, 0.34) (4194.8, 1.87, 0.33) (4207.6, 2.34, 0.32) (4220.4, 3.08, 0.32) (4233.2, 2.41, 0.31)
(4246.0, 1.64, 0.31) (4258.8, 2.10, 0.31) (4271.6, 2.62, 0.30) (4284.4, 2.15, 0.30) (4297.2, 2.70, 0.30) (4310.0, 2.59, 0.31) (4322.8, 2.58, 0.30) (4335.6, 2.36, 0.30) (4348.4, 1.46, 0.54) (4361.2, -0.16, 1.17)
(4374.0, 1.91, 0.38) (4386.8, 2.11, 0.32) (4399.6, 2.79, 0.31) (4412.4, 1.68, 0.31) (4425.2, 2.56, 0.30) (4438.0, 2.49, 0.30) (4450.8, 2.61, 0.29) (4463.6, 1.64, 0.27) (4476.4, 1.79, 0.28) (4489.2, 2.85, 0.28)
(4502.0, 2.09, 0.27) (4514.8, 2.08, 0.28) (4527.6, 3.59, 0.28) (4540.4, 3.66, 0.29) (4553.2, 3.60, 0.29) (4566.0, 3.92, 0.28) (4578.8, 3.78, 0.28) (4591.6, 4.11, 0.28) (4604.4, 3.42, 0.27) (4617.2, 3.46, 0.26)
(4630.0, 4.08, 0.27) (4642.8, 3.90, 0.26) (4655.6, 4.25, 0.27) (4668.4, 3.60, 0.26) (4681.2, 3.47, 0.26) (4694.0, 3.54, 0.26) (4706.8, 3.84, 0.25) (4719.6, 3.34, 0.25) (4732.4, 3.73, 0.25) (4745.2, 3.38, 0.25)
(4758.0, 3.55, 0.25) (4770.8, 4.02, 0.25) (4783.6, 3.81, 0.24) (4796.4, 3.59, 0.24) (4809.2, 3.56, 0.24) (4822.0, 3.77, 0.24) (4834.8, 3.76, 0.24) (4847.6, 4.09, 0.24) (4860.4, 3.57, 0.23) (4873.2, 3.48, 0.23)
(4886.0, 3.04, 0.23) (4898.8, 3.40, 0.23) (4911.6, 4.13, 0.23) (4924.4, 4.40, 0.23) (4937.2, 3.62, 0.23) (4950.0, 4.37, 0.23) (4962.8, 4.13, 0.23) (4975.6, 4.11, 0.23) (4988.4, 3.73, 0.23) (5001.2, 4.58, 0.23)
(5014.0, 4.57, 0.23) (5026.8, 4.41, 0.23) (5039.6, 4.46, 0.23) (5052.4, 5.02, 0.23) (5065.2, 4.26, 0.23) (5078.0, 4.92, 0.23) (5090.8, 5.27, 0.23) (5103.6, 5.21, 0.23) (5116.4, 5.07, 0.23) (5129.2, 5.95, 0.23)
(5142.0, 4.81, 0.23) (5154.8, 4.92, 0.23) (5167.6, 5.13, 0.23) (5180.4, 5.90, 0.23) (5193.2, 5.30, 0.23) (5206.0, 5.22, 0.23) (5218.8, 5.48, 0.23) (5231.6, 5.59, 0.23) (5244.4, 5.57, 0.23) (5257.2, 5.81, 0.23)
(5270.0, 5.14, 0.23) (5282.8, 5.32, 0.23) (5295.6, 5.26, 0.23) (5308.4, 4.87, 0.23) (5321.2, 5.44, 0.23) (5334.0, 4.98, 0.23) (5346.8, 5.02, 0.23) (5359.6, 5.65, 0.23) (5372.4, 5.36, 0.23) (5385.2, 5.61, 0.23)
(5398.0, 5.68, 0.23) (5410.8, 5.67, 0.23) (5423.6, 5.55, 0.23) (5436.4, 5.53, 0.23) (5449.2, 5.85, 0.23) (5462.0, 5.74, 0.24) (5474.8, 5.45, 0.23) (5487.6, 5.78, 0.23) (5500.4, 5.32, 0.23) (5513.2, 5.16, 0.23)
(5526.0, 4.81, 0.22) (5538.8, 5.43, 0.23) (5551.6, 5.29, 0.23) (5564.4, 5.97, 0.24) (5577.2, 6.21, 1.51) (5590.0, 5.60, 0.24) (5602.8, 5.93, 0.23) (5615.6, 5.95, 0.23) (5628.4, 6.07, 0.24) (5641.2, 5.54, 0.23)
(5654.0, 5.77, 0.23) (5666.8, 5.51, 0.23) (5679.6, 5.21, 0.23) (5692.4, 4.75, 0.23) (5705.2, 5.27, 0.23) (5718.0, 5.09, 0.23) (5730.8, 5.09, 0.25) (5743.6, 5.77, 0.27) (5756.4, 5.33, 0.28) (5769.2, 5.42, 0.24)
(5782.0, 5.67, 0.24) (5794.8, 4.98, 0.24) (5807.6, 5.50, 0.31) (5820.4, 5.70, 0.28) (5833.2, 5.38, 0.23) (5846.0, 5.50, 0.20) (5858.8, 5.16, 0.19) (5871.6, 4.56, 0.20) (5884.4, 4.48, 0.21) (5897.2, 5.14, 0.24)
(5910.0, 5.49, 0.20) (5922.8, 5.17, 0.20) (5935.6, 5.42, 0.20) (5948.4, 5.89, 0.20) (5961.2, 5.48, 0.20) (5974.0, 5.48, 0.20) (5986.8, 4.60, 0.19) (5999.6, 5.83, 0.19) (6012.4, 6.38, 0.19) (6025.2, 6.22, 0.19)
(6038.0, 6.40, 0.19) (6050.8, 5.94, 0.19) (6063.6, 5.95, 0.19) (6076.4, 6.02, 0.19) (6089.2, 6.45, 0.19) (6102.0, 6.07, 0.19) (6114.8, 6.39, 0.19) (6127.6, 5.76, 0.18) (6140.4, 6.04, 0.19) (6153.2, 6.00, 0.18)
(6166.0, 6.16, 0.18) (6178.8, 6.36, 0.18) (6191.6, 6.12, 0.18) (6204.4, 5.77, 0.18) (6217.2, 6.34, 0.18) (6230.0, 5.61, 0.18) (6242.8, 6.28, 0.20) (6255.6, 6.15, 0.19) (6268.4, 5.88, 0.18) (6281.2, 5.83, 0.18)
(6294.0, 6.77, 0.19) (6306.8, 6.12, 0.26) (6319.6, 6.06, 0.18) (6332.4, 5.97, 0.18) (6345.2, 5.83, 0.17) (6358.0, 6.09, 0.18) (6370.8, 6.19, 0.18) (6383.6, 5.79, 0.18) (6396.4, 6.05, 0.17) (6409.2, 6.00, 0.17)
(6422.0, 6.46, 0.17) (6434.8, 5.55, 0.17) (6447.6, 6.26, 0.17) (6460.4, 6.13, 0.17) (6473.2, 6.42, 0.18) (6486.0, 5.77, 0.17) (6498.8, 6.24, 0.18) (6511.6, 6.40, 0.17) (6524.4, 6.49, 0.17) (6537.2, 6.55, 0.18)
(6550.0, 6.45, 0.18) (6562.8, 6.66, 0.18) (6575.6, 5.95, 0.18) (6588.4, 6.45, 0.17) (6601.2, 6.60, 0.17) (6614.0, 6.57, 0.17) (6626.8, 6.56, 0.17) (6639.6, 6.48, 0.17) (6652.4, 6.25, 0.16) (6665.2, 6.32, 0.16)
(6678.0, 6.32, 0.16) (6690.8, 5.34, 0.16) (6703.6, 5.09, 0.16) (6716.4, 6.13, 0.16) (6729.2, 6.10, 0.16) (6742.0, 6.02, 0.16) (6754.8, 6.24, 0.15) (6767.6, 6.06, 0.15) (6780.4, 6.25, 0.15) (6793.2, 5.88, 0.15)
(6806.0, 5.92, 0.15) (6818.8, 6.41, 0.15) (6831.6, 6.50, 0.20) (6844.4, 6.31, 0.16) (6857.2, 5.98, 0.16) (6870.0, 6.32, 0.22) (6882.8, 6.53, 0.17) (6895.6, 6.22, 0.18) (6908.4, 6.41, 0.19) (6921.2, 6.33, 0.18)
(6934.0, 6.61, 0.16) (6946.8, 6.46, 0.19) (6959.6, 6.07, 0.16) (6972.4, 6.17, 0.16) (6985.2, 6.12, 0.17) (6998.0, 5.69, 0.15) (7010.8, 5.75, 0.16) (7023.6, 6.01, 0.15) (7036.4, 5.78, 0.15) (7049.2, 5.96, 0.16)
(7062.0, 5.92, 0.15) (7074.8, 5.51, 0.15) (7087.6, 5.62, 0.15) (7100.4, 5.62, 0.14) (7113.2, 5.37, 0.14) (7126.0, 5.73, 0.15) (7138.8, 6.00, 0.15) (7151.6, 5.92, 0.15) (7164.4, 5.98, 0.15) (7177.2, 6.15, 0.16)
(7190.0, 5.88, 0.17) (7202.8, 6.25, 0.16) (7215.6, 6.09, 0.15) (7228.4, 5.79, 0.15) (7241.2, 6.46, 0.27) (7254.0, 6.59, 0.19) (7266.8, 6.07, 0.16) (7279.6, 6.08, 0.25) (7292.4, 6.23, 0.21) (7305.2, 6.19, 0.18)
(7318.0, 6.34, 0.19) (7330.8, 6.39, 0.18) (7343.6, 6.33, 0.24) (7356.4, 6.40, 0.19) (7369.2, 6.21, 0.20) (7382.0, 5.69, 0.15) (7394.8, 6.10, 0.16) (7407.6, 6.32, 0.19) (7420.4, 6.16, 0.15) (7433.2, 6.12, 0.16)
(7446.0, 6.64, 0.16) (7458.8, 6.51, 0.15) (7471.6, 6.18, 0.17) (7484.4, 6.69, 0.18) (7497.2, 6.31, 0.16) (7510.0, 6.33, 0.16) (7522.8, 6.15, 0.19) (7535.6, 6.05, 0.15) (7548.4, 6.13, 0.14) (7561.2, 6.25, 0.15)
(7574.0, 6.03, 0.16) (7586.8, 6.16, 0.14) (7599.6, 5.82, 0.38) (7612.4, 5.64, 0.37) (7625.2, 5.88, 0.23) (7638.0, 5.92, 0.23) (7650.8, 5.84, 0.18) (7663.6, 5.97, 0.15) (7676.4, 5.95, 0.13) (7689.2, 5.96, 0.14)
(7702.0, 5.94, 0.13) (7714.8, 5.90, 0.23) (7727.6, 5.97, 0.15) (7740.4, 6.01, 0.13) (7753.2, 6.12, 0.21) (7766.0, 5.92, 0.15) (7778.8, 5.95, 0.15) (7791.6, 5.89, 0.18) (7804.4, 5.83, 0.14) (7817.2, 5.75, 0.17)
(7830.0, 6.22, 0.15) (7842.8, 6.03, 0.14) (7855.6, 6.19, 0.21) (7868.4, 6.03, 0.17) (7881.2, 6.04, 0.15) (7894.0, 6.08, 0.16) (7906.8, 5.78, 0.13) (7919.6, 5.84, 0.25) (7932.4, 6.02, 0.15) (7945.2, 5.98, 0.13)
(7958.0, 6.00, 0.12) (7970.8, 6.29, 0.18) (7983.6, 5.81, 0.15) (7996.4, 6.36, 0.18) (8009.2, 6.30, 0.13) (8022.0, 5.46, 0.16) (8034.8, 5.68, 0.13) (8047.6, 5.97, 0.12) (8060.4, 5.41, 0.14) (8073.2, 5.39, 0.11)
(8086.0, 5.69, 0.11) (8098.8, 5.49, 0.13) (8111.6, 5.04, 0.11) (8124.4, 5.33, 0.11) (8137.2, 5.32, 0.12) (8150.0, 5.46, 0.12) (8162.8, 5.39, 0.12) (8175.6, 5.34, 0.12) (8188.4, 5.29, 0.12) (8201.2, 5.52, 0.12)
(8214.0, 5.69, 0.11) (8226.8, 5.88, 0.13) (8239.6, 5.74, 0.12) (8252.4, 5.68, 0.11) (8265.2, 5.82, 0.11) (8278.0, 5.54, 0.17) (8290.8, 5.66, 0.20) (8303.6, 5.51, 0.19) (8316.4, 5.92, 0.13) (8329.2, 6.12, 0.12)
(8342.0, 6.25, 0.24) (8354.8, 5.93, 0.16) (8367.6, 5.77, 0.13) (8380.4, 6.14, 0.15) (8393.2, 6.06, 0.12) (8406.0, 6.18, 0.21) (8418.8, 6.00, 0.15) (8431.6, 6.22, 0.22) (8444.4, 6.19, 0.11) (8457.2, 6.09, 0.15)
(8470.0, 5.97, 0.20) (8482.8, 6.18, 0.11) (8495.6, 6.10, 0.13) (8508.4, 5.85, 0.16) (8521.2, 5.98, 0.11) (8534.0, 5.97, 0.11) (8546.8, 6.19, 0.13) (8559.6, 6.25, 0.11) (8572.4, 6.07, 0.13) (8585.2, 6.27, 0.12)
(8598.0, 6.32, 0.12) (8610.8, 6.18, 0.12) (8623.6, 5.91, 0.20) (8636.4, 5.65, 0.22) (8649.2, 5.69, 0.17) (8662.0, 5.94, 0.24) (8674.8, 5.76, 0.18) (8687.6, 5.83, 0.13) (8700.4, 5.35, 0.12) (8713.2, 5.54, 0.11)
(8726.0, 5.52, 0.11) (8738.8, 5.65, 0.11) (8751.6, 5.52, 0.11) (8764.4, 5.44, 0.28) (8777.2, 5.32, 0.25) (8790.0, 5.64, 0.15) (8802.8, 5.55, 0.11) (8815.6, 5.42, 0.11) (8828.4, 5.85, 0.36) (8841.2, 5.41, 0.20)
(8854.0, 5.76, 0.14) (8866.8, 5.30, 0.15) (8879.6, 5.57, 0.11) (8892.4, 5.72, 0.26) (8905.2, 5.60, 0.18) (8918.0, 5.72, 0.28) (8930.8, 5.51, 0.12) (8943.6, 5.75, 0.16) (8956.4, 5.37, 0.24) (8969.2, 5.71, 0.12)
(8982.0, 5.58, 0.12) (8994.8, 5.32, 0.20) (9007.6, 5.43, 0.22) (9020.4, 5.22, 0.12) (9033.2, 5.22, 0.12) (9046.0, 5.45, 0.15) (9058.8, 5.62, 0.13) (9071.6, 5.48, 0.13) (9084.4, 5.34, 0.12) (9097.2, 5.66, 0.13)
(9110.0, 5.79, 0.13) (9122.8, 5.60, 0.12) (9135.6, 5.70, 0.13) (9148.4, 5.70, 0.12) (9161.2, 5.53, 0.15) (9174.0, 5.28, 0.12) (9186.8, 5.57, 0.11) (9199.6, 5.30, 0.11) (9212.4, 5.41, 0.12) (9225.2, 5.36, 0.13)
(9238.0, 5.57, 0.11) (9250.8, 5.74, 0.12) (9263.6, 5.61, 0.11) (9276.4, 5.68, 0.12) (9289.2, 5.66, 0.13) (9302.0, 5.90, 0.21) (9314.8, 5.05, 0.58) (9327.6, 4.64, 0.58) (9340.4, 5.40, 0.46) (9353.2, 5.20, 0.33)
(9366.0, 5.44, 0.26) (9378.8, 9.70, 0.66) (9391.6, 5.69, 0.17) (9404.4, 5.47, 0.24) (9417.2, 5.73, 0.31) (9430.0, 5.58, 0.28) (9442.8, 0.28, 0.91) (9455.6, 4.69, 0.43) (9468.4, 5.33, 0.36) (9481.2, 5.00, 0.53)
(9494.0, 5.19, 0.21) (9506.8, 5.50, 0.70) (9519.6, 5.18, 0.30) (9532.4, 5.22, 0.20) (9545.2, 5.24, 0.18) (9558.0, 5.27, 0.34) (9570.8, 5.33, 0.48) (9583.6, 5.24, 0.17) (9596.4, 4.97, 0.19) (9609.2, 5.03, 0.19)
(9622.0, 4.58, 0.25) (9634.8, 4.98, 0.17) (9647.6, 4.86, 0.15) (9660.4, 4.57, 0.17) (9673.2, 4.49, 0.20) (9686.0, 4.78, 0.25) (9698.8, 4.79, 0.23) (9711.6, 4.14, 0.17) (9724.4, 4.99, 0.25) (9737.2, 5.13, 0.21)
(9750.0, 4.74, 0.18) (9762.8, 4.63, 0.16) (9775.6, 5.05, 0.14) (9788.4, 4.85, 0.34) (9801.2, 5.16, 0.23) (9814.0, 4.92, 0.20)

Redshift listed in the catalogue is 0.136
